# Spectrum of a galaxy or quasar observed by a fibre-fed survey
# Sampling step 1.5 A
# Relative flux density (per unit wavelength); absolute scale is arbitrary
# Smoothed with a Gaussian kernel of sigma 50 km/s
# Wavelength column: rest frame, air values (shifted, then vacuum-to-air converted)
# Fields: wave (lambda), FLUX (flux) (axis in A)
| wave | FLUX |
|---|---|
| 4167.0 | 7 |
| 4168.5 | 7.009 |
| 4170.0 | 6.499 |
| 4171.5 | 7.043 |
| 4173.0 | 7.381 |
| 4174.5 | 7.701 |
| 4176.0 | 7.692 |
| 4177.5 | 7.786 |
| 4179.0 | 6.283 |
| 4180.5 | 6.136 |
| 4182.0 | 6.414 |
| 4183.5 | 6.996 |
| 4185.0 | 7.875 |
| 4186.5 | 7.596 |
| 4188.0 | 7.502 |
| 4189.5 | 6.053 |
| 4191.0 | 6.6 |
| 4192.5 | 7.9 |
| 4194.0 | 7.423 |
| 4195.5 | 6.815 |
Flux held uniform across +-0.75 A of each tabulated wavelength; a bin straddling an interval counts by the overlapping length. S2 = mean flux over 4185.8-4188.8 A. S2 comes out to 7.52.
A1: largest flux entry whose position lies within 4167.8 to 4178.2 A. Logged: 7.786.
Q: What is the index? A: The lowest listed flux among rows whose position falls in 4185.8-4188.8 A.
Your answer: 7.502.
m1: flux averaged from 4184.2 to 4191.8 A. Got 7.13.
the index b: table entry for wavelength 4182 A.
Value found 6.414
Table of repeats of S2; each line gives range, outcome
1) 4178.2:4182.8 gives 6.3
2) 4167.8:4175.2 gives 7.12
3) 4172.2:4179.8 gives 7.36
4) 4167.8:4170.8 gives 6.75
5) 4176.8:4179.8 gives 7.01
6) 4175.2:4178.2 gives 7.74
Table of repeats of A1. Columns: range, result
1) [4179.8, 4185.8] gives 7.875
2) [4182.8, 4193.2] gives 7.9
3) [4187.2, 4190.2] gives 7.502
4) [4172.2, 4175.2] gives 7.701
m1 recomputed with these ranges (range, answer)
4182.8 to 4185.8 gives 7.45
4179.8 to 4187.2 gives 7.01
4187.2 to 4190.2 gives 6.8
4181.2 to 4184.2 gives 6.69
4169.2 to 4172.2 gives 6.77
